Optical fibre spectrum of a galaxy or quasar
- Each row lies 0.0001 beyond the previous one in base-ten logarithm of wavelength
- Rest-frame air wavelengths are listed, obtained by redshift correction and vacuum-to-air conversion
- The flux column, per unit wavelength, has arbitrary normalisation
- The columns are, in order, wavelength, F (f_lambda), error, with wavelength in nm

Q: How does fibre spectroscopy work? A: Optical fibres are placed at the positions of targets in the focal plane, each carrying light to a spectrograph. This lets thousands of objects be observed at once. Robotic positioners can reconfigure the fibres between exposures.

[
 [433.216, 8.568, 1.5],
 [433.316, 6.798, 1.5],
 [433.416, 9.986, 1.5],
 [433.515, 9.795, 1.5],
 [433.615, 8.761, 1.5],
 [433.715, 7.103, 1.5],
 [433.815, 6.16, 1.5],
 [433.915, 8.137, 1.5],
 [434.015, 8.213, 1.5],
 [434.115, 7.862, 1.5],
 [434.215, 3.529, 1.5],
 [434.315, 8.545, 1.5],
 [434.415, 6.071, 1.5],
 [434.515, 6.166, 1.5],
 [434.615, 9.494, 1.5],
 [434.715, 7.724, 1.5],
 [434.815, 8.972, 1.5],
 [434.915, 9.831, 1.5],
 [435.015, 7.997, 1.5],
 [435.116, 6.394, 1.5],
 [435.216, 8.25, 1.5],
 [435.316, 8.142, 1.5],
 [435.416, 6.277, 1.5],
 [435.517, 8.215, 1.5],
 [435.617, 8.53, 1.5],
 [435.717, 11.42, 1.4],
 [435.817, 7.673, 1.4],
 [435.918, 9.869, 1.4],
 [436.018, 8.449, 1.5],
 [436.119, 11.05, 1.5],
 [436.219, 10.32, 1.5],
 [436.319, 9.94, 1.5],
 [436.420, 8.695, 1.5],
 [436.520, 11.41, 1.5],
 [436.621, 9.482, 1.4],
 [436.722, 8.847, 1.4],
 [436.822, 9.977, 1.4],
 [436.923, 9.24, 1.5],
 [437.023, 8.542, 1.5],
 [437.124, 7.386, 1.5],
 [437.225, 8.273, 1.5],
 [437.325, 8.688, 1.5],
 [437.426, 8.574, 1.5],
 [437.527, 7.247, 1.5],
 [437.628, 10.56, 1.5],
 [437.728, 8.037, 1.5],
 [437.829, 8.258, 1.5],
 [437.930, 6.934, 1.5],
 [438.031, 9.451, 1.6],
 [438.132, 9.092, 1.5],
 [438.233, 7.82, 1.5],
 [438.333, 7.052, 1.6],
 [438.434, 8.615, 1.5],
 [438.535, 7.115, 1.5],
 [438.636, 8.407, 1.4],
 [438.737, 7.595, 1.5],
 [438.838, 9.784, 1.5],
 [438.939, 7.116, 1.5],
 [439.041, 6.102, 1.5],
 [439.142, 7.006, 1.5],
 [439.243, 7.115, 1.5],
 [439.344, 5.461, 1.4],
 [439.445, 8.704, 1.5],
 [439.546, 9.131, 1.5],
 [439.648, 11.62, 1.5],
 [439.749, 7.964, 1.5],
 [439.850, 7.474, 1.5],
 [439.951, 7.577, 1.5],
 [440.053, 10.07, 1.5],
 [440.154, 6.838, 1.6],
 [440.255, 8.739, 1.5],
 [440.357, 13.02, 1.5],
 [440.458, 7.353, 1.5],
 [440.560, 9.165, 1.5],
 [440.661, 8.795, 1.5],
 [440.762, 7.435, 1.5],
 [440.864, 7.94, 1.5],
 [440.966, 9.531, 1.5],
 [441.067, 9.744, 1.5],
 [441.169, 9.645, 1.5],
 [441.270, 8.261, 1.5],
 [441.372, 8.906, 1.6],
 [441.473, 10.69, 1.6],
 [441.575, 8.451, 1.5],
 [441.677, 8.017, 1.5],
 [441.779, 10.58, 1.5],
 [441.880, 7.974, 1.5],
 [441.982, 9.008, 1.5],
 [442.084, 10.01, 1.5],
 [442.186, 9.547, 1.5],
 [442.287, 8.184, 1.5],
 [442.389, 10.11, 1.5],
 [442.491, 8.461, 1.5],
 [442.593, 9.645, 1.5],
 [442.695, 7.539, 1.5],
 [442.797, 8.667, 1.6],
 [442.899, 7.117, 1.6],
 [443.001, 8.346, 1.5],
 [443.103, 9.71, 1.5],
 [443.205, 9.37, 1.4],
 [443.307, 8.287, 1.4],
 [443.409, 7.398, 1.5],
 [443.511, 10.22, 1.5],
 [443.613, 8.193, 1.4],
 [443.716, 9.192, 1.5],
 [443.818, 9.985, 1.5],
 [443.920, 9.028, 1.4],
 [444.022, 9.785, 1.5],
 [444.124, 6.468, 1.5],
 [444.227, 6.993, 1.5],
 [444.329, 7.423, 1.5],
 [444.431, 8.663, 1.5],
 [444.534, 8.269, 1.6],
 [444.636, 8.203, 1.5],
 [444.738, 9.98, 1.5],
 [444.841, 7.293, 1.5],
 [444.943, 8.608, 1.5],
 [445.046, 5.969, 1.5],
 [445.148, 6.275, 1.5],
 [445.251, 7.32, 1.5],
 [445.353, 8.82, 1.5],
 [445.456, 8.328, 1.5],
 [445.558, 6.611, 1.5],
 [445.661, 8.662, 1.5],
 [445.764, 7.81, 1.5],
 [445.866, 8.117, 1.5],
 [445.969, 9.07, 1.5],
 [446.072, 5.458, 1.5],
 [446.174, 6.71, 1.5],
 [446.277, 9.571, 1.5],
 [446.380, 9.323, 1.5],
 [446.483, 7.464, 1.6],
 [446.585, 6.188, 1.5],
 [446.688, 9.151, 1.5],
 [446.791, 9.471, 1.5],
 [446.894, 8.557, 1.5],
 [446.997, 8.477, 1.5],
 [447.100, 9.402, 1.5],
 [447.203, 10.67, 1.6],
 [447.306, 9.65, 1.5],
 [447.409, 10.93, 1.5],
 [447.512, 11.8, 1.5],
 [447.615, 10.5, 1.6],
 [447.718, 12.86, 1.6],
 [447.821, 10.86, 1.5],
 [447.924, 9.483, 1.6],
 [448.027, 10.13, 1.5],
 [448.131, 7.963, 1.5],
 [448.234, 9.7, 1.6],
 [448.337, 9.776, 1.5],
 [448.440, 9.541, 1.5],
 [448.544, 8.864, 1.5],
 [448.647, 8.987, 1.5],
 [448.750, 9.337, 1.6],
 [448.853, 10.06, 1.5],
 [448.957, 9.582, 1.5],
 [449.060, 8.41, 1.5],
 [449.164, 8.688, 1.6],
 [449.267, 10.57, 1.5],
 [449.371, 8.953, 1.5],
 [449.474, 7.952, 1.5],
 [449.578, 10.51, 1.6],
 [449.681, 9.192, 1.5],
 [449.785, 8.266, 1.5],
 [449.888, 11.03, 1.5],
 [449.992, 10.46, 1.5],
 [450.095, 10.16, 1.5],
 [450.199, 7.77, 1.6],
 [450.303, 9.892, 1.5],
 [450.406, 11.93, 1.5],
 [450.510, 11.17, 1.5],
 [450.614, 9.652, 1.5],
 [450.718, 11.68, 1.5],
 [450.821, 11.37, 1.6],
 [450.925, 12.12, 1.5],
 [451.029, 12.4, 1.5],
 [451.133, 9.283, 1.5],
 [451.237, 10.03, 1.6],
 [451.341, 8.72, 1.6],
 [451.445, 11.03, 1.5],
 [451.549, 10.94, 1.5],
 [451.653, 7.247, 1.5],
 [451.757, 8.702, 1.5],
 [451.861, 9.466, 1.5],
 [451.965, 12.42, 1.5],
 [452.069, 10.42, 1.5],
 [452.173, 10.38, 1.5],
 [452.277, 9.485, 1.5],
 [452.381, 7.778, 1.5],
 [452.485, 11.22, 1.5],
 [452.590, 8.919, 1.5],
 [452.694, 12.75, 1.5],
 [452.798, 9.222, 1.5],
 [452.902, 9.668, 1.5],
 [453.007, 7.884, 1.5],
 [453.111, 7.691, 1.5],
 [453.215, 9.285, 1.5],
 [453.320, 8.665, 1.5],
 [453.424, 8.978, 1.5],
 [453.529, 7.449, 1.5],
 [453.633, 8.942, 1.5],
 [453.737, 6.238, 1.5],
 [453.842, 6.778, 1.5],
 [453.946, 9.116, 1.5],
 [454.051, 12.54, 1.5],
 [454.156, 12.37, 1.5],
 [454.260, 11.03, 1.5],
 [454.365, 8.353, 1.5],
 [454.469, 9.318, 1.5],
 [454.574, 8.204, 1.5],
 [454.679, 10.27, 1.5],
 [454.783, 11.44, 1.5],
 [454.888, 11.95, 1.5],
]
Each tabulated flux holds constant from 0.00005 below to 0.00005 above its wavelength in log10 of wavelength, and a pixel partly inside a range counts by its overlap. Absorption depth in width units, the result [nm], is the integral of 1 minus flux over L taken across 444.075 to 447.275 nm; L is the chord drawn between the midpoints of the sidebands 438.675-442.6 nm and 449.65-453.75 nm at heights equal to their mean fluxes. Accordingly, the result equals 0.39 nm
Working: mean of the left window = 8.68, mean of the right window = 9.78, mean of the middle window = 8.05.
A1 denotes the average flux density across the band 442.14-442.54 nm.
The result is 9.09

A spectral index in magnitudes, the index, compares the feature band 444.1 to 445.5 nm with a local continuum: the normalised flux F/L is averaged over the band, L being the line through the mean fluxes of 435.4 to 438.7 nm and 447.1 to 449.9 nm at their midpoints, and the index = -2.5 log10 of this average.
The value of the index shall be 0.21 mag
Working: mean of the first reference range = 8.79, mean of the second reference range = 9.76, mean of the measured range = 7.78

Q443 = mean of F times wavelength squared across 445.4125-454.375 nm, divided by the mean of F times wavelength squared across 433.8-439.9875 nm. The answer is 1.21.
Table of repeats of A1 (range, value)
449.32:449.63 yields 9.15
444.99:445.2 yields 6.16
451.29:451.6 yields 10.2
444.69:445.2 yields 7.6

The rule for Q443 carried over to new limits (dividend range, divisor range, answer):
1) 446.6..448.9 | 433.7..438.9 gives 1.23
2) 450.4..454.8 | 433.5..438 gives 1.25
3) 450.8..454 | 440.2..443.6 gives 1.11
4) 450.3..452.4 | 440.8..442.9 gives 1.20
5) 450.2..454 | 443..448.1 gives 1.14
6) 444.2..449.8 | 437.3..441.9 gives 1.08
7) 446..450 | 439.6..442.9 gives 1.08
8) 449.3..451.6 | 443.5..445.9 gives 1.29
